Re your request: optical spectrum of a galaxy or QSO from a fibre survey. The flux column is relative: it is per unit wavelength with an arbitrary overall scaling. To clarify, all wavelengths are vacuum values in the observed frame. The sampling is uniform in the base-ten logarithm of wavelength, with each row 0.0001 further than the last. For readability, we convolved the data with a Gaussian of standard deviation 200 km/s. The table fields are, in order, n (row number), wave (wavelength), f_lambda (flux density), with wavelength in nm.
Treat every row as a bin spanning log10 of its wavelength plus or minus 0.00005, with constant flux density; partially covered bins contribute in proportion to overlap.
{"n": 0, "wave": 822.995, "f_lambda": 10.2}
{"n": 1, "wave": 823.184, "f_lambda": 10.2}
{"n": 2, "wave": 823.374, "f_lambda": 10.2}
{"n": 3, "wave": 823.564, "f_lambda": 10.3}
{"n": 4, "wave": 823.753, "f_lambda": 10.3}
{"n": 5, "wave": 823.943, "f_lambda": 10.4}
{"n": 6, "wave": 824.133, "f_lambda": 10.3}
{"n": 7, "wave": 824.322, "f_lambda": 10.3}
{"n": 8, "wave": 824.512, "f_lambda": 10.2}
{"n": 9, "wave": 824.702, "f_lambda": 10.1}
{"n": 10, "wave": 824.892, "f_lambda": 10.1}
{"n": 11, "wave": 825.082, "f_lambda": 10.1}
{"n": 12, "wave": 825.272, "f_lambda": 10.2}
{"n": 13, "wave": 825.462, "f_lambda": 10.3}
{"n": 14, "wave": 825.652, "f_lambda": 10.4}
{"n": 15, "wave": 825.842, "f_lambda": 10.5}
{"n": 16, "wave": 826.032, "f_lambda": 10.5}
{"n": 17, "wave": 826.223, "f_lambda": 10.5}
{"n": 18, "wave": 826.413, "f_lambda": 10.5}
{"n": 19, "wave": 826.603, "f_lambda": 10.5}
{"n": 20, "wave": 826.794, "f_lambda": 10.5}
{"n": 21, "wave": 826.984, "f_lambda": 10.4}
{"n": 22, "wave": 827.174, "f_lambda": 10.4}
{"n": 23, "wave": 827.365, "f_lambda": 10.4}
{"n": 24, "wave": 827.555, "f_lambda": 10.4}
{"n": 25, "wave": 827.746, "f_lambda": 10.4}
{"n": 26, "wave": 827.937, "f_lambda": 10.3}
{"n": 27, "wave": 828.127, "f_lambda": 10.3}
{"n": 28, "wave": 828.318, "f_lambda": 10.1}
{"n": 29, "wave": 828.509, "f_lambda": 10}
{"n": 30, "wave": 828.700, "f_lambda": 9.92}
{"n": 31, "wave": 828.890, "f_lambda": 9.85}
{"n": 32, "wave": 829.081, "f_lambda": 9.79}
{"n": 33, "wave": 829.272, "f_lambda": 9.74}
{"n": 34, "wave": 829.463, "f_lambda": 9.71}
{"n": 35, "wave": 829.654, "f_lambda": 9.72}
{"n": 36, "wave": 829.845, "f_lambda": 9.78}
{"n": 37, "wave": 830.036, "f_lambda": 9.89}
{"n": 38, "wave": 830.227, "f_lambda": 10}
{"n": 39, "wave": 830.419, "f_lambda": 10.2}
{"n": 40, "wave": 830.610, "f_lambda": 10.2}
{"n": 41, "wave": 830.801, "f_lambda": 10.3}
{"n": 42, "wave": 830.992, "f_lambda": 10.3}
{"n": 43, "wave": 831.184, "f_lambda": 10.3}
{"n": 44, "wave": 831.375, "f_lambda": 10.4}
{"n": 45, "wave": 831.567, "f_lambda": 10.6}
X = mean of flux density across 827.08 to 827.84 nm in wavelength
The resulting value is 10.4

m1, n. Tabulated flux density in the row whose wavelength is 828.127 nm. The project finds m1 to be 10.3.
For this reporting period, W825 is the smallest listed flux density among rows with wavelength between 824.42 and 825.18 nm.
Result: 10.1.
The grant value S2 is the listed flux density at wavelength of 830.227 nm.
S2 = 10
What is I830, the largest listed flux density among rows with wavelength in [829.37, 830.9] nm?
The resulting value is 10.3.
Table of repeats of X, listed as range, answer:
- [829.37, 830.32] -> 9.82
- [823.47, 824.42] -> 10.3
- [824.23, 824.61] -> 10.2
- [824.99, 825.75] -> 10.3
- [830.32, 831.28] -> 10.3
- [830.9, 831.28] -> 10.3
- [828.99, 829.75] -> 9.74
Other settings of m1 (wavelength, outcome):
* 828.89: 9.85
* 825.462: 10.3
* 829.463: 9.71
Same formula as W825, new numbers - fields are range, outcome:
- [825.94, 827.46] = 10.4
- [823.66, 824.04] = 10.3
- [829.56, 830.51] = 9.72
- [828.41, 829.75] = 9.71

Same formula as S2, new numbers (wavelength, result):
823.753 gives 10.3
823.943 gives 10.4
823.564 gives 10.3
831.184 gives 10.3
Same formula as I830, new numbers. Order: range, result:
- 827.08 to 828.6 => 10.4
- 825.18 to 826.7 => 10.5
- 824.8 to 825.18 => 10.1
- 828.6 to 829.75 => 9.92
